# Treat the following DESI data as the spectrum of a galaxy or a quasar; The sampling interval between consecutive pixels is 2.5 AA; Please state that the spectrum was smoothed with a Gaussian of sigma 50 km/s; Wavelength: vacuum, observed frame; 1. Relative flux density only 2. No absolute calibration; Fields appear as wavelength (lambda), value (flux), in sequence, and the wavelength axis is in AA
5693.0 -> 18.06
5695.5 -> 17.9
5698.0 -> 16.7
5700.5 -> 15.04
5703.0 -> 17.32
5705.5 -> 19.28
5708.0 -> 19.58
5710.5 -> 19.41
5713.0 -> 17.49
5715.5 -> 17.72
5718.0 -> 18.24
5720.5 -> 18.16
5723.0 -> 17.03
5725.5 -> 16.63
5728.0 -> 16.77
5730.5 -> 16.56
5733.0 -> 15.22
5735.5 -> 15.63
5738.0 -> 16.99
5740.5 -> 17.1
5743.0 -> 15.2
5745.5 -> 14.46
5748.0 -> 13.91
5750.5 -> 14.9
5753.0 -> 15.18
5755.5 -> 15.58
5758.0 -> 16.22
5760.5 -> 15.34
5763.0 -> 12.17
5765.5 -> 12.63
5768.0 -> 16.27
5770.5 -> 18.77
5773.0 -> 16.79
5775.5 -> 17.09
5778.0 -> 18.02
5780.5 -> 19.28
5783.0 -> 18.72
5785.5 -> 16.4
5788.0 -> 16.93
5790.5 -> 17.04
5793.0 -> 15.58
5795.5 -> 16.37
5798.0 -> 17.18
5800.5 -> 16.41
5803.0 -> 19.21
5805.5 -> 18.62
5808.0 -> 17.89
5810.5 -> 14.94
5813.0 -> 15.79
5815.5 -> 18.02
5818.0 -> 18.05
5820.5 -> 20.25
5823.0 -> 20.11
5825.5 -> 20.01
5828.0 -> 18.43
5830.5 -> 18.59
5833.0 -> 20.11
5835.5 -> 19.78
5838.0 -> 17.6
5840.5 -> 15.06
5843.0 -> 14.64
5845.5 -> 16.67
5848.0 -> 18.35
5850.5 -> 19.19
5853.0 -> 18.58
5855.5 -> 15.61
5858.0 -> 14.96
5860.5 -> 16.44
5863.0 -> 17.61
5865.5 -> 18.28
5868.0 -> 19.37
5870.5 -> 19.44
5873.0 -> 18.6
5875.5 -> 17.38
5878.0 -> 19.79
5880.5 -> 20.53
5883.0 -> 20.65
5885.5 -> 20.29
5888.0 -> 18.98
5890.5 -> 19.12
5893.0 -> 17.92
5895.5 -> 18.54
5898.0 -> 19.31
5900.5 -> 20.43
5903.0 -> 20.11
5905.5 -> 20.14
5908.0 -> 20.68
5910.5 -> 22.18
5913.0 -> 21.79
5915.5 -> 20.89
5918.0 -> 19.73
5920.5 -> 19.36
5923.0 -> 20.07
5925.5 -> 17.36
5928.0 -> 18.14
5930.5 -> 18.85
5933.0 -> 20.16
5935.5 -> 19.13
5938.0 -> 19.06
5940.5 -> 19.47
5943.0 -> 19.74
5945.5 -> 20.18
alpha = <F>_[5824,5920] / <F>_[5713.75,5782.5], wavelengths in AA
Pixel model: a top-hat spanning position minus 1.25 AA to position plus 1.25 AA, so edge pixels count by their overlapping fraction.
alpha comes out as 1.16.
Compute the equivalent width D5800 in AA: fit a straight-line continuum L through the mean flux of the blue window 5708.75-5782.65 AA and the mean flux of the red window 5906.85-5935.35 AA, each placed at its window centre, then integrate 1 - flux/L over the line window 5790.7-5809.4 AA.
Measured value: 0.23 AA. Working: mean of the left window 16.4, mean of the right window 19.9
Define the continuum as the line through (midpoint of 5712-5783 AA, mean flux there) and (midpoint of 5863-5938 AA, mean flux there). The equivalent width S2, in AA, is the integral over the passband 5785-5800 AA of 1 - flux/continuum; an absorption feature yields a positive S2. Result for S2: 0.58 AA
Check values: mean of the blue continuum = 16.3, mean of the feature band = 16.6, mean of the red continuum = 19.5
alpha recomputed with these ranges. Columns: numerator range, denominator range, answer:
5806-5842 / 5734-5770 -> 1.20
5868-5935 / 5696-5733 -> 1.12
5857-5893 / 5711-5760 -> 1.15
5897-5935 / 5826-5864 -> 1.14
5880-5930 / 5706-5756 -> 1.19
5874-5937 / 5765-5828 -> 1.12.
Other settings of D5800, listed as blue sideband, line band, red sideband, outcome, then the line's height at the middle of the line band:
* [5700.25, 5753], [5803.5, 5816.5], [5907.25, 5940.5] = 0.6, 18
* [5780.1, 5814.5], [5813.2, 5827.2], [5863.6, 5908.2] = -1.0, 17.7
